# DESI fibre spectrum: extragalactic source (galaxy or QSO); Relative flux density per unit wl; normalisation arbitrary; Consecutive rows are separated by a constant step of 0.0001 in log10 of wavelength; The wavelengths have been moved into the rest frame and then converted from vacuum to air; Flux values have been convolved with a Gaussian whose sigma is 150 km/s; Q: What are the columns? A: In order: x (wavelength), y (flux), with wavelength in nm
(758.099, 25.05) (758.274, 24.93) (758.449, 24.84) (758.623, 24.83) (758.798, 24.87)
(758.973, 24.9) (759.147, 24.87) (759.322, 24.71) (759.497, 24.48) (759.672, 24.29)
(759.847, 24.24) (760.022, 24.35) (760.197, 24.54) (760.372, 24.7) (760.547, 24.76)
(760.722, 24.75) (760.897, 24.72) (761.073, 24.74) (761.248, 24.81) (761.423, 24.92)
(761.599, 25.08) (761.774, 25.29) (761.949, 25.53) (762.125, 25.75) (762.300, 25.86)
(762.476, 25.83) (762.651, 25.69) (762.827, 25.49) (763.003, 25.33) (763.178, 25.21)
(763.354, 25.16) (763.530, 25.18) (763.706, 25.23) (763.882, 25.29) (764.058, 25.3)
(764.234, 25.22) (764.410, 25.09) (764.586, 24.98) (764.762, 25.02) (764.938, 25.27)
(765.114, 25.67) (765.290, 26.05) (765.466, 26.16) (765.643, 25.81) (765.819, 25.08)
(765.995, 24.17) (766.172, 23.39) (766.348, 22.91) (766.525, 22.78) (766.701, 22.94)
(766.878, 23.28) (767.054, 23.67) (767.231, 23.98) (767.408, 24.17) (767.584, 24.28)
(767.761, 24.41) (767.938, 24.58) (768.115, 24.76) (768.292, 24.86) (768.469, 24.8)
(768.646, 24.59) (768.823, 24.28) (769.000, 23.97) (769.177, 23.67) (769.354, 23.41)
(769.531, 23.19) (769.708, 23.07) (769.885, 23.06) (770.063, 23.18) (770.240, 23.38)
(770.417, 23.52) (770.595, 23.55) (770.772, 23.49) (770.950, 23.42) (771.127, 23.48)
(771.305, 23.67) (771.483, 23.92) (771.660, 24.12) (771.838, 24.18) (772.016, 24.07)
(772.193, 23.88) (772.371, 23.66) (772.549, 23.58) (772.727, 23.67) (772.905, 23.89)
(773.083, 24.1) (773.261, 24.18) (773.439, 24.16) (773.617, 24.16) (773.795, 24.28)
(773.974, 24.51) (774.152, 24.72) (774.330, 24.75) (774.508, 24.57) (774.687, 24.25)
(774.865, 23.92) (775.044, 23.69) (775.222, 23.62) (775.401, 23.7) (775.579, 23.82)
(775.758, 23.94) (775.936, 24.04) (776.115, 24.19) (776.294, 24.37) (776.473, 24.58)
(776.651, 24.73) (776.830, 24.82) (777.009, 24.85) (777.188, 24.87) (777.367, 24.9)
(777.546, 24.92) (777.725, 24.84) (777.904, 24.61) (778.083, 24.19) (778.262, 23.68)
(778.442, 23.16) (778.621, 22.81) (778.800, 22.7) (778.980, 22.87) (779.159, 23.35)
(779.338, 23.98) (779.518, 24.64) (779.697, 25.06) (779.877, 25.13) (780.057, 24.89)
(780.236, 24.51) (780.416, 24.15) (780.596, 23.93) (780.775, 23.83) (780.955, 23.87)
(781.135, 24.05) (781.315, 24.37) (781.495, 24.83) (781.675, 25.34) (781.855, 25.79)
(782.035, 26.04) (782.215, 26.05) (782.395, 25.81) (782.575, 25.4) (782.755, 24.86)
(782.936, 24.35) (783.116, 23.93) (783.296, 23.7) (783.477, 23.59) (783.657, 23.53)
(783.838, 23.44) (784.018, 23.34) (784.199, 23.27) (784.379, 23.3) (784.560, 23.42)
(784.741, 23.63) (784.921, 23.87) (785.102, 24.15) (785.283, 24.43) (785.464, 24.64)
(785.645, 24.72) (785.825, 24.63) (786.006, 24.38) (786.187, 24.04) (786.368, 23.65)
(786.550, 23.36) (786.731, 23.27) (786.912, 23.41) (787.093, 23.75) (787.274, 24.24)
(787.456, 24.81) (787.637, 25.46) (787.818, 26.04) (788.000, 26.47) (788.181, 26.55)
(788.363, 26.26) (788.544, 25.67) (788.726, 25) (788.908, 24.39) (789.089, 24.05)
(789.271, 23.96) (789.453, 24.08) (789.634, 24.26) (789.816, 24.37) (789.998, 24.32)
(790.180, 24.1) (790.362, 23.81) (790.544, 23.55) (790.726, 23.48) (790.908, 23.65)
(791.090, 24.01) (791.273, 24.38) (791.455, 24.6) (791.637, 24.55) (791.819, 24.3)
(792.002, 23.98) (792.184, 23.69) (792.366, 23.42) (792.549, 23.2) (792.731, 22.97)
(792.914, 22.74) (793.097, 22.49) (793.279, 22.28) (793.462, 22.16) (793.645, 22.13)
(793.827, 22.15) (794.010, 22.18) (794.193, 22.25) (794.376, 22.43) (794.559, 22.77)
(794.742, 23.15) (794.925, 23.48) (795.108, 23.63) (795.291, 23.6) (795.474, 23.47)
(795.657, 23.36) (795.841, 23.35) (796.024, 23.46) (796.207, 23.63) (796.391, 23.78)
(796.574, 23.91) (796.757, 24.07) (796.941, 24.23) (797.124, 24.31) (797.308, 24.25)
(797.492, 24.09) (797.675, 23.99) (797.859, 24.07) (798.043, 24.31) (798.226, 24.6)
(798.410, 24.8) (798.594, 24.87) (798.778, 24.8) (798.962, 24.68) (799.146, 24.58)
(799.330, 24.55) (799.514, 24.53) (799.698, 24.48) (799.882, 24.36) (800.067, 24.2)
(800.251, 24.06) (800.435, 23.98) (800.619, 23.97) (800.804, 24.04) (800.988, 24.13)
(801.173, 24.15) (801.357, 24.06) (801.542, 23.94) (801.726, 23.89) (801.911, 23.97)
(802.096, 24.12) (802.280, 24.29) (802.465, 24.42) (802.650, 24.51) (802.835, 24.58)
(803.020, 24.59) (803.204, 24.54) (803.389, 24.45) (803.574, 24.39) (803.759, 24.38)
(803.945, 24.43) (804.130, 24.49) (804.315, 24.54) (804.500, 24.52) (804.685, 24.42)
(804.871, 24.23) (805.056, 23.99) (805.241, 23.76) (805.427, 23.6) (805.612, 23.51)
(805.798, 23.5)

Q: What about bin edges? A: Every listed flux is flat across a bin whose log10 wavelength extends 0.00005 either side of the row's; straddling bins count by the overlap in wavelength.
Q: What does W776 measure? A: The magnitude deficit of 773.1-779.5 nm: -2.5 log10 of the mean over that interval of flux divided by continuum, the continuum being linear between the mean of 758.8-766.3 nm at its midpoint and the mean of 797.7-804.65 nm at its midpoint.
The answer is 0.03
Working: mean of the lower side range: 25.1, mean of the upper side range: 24.4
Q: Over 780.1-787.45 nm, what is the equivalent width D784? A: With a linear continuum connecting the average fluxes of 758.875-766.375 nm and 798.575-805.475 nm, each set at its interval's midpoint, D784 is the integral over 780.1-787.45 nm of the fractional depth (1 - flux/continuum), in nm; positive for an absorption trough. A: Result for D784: 0.122 nm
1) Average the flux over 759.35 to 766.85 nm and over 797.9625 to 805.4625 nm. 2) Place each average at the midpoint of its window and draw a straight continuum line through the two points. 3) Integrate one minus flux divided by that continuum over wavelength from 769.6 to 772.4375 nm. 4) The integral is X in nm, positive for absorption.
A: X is 0.14 nm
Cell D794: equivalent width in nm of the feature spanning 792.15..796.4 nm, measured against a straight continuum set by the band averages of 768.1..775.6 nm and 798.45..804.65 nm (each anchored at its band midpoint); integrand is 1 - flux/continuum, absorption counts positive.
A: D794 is 0.22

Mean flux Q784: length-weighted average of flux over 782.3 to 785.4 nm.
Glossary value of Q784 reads 24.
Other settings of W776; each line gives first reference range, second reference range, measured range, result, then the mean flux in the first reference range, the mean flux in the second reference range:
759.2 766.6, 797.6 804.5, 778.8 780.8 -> 0.02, 25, 24.3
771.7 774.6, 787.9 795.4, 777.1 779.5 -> 0.00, 24.1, 23.8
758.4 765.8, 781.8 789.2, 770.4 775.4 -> 0.04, 25.1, 24.5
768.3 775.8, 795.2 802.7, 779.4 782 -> -0.03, 23.9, 24.1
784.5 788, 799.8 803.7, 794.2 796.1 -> 0.05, 24.3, 24.2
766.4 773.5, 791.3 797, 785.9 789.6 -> -0.05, 23.8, 23.3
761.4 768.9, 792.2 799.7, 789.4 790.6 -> -0.01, 24.8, 23.6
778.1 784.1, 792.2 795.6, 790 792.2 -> -0.04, 24.3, 22.8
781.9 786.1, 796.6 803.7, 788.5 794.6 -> 0.03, 24.3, 24.3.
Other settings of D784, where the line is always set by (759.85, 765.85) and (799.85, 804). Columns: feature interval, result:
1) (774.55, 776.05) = 0.06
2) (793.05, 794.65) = 0.14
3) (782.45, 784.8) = 0.08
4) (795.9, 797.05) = 0.02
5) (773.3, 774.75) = 0.03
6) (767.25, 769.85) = 0.10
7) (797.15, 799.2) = -0.01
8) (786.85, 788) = -0.01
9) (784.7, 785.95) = 0.02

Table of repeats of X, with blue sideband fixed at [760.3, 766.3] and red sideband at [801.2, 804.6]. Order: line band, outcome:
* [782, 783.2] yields -0.020 nm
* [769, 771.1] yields 0.138 nm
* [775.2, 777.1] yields 0.049 nm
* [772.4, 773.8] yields 0.056 nm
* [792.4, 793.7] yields 0.102 nm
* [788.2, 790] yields -0.007 nm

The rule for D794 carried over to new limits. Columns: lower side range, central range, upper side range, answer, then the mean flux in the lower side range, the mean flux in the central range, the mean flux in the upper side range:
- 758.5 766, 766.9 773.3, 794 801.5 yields 0.25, 25.1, 23.9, 23.9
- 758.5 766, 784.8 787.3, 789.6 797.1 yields -0.02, 25.1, 24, 23.4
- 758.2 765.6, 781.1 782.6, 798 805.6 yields -0.04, 25.1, 25.3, 24.3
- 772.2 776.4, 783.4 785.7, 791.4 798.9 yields 0.00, 24.1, 23.8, 23.5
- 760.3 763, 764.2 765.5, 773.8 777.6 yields -0.02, 25.2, 25.4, 24.4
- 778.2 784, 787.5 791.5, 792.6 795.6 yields -0.23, 24.3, 24.7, 22.8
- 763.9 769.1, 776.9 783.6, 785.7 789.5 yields 0.05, 24.5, 24.4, 24.6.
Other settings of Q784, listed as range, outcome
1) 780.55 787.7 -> 24.3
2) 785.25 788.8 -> 24.7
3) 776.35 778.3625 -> 24.6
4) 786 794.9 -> 23.9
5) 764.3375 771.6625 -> 24.1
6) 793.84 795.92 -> 23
